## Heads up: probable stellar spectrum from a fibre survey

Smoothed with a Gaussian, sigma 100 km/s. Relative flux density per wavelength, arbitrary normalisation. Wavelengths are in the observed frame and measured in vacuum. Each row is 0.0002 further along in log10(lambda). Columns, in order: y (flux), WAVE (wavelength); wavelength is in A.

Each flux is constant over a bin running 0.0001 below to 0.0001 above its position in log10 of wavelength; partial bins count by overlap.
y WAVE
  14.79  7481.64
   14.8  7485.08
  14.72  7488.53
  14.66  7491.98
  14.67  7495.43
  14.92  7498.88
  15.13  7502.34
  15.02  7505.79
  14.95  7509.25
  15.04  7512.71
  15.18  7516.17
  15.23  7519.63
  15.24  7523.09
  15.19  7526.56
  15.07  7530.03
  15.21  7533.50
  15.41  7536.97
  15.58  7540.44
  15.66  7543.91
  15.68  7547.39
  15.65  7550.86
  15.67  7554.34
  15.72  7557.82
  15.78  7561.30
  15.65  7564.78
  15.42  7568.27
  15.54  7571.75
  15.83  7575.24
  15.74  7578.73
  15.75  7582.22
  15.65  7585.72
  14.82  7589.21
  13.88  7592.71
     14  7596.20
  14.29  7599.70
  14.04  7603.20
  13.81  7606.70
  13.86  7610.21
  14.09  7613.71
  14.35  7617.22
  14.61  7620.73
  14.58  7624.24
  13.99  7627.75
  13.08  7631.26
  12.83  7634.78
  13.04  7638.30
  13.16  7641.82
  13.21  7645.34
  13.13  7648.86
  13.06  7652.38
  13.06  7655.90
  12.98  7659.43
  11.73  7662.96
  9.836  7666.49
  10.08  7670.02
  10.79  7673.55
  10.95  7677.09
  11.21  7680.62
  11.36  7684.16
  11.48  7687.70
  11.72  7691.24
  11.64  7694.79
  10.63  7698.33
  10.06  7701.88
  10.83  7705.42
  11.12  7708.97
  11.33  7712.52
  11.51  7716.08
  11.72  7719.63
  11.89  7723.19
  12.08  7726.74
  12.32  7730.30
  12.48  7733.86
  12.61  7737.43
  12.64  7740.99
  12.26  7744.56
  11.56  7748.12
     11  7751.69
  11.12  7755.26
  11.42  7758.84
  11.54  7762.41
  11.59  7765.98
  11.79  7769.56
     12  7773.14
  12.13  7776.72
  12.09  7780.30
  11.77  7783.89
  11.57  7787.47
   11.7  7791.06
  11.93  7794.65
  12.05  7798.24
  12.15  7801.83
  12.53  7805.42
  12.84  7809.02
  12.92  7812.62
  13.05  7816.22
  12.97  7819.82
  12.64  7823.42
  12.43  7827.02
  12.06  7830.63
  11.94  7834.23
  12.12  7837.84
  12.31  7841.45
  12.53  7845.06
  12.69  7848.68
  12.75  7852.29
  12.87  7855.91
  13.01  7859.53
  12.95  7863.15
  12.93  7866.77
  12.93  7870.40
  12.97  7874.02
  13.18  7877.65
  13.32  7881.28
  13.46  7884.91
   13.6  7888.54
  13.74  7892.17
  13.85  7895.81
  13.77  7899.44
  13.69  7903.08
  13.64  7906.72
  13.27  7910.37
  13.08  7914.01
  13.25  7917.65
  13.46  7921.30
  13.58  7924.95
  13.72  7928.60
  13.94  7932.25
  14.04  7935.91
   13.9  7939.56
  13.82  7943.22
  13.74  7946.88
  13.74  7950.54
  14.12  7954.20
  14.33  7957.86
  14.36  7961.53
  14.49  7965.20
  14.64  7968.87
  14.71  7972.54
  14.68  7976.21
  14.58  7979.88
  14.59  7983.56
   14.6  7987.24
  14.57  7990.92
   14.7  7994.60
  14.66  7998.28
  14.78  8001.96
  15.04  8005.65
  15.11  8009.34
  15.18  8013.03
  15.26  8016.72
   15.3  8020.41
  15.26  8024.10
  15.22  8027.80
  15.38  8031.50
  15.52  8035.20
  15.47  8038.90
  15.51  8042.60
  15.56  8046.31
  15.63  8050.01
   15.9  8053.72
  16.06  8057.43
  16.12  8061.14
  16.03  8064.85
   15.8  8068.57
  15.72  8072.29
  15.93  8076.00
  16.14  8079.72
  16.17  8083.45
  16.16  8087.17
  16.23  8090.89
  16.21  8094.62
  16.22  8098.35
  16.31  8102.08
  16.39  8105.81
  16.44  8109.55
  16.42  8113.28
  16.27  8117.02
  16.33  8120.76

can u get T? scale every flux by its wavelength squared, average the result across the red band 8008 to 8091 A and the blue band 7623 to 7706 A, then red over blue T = 1.44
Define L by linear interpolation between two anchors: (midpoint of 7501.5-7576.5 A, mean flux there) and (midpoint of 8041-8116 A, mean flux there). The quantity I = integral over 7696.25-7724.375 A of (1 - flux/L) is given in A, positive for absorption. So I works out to 8.1 A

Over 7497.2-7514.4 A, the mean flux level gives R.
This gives 15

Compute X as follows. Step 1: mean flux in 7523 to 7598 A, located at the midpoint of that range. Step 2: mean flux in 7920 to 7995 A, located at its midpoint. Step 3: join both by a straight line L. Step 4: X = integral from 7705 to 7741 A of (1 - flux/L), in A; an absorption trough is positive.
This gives 7.3 A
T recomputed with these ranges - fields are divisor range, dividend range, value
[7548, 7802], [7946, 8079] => 1.29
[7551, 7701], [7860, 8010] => 1.12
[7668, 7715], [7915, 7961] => 1.34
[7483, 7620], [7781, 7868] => 0.89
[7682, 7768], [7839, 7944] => 1.20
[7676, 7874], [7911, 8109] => 1.33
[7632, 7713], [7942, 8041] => 1.36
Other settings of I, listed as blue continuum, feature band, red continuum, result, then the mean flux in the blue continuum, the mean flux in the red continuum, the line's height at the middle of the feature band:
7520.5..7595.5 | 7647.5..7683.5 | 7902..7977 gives 8.0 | 15.4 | 13.9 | 15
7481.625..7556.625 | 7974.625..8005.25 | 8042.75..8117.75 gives 2.4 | 15.2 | 16.1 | 15.9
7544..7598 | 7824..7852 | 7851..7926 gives 2.7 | 15.4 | 13.3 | 13.6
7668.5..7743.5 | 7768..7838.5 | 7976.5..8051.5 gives 2.1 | 11.5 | 15.1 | 12.6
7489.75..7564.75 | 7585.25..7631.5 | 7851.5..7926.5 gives 1.9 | 15.3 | 13.3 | 14.8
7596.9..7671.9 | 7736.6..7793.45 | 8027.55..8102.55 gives 9.0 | 13.2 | 15.9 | 14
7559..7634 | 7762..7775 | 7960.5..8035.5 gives 2.7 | 14.7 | 14.9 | 14.8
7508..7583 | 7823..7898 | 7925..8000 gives 8.7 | 15.5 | 14.3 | 14.6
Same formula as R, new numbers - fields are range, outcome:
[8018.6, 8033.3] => 15.3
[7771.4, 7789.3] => 11.9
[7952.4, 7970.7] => 14.4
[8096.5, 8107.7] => 16.3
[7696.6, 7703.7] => 10.4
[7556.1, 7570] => 15.6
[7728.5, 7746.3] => 12.5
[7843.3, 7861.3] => 12.8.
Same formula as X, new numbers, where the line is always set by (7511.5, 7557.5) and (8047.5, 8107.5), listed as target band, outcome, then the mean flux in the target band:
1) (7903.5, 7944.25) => 5.80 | 13.6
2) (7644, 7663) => 3.15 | 13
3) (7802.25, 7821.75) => 3.62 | 12.8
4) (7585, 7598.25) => 0.82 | 14.5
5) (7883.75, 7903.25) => 2.64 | 13.7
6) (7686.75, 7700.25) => 3.67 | 11.3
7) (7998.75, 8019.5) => 1.19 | 15.1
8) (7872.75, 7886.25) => 2.20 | 13.2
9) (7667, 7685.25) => 5.60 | 10.8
